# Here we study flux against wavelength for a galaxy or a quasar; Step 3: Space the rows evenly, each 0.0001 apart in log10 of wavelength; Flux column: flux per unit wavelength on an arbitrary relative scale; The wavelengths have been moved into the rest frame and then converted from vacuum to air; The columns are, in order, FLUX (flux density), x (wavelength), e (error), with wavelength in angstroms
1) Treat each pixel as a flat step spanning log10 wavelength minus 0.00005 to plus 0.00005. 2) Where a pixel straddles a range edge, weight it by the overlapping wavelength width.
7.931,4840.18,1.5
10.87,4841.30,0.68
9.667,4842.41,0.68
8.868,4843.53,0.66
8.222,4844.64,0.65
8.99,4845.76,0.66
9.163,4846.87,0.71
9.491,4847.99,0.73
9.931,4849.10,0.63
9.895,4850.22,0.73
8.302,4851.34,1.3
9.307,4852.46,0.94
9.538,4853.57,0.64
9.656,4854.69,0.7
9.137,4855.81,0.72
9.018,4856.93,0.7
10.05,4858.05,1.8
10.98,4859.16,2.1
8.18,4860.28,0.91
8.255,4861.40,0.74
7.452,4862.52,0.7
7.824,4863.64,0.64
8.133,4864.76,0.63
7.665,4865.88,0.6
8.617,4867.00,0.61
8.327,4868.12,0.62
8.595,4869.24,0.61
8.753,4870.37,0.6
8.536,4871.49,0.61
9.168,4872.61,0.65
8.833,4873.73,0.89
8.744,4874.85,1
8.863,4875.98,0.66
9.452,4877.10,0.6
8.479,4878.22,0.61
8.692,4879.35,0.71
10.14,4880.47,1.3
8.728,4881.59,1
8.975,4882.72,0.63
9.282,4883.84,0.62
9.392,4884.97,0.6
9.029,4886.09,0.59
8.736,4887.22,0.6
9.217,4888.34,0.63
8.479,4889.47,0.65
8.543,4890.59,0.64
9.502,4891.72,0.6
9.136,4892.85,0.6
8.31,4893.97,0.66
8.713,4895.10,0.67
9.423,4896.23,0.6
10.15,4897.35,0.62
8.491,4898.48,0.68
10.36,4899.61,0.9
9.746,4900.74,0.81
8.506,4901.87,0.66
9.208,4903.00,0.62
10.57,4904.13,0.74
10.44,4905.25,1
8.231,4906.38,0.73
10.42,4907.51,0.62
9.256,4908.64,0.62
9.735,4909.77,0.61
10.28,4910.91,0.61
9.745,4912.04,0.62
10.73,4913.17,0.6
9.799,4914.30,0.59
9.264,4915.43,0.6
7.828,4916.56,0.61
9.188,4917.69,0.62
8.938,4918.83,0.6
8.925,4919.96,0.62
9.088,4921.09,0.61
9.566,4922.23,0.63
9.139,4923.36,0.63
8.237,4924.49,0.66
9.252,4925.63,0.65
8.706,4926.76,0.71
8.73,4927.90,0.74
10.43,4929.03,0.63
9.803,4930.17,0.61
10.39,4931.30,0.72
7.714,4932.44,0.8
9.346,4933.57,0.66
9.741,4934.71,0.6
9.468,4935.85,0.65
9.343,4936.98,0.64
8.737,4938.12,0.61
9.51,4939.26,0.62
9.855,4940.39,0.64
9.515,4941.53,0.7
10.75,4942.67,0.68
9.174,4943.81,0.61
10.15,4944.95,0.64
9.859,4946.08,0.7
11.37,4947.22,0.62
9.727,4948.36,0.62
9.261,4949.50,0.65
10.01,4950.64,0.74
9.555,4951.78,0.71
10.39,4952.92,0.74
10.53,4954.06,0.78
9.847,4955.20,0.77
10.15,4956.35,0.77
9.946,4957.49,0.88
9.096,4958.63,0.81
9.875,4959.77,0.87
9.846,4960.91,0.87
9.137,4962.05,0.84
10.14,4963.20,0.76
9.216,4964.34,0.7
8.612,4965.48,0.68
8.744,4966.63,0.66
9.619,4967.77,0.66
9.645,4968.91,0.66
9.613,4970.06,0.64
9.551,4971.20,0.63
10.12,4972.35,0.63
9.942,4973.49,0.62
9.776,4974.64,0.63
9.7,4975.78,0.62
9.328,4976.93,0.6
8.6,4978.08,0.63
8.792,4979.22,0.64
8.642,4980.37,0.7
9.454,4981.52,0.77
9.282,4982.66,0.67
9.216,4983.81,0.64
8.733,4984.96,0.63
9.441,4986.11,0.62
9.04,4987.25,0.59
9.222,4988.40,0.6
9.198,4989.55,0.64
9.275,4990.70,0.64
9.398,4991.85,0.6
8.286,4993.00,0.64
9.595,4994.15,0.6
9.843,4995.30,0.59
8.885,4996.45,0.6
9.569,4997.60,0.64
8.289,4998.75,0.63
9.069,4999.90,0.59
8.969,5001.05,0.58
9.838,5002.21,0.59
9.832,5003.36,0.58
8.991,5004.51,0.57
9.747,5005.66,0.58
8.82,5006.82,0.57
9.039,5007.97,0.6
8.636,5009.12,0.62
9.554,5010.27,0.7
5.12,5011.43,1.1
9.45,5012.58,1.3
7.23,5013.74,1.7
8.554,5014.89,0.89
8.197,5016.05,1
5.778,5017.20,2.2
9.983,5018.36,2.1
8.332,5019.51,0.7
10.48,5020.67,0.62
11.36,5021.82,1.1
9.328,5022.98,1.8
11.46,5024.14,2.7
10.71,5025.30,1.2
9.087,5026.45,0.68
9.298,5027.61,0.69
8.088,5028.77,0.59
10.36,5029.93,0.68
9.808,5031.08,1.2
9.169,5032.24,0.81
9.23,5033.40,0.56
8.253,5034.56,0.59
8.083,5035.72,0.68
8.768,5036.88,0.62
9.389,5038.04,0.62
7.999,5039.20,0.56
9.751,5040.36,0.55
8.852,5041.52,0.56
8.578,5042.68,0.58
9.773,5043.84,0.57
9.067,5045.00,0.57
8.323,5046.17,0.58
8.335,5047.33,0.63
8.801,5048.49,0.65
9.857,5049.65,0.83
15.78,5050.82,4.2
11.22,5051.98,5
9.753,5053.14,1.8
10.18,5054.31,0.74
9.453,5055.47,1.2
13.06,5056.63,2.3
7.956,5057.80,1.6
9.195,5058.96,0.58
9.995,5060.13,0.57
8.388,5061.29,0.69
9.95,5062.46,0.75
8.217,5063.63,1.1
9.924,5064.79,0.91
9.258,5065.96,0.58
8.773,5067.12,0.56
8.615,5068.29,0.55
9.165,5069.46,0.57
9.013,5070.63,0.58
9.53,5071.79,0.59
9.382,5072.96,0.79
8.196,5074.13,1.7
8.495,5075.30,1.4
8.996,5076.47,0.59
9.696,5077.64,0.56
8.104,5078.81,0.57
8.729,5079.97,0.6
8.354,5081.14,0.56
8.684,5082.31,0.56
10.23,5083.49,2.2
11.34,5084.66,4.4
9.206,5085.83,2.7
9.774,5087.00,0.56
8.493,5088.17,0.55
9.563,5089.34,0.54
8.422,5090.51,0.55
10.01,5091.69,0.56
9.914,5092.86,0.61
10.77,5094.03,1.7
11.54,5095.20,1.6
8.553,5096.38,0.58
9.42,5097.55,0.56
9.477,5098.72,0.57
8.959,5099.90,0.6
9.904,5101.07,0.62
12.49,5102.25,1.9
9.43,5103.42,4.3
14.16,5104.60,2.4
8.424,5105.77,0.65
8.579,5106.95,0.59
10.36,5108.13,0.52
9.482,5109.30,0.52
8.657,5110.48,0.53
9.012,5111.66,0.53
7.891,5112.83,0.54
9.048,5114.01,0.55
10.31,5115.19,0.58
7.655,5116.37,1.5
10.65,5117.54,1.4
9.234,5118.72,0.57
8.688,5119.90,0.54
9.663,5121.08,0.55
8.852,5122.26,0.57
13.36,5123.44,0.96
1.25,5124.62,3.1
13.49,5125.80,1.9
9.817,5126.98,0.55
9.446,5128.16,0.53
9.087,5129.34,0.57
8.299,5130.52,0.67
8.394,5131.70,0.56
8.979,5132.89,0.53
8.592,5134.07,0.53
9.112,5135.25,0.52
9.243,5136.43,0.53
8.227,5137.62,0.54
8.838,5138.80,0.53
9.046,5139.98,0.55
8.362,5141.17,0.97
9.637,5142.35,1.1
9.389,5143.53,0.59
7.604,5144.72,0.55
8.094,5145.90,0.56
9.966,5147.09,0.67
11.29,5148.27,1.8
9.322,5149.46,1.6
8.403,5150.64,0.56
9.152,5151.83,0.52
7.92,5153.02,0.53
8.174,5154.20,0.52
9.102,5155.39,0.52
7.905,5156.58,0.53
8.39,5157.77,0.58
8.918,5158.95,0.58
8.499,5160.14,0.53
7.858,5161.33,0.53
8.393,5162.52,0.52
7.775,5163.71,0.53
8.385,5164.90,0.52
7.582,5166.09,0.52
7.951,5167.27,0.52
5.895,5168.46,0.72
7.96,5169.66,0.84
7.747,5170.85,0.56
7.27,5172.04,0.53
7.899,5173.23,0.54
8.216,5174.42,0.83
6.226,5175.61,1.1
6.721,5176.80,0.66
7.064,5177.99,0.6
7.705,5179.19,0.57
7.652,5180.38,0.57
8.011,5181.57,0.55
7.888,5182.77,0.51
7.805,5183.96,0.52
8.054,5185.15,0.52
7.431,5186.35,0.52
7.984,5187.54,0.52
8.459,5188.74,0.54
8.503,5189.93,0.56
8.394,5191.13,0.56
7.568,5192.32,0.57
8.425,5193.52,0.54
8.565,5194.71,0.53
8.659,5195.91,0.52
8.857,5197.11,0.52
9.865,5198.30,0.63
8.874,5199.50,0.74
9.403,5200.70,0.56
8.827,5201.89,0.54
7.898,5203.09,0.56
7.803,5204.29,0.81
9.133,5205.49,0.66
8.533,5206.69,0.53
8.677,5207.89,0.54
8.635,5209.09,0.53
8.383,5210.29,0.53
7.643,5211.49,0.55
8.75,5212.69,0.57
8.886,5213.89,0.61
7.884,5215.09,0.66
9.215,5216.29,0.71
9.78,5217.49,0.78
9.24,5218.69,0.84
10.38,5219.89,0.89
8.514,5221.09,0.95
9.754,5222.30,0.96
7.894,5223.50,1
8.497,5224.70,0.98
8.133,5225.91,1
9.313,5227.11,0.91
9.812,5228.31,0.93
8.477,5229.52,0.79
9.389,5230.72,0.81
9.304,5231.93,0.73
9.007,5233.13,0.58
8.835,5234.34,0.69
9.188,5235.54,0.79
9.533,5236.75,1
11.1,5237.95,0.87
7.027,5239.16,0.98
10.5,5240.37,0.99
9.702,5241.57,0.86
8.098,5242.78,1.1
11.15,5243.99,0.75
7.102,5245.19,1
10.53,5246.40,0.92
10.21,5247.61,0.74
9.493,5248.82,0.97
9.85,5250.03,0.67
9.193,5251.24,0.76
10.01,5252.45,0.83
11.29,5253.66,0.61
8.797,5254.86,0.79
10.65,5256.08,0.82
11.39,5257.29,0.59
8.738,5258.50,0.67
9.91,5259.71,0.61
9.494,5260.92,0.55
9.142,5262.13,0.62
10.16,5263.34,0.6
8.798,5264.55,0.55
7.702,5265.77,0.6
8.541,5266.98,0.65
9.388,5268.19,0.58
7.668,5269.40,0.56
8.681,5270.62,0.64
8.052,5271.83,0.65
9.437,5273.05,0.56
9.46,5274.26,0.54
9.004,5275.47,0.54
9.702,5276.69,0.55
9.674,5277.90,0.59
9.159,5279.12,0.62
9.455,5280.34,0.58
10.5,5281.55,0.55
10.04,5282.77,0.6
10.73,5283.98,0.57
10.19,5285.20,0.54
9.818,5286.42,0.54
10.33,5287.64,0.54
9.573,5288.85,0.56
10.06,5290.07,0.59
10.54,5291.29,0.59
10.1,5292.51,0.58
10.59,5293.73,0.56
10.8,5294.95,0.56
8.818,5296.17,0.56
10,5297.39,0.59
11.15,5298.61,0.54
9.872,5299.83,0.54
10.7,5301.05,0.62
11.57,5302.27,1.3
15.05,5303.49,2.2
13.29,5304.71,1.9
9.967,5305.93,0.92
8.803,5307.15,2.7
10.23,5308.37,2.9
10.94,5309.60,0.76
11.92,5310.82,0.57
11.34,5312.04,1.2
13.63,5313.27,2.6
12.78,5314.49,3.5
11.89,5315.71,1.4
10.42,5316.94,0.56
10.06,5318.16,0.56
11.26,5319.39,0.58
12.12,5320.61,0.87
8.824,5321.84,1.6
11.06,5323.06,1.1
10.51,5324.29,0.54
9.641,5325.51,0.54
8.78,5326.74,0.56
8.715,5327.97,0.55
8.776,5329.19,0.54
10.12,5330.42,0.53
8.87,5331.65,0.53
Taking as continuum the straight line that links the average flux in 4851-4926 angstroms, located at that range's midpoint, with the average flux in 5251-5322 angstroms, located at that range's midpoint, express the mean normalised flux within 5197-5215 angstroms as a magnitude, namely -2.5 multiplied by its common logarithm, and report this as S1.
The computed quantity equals 0.16 mag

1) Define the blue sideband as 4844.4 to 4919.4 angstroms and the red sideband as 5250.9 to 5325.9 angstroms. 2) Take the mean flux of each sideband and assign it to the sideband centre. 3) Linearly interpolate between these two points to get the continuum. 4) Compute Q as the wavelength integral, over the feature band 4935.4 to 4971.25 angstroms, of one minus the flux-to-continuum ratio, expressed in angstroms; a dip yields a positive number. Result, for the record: -1.5 angstroms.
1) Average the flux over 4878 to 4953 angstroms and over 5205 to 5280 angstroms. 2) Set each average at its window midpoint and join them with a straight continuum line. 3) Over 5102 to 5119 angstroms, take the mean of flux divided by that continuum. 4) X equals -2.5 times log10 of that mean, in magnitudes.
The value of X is -0.043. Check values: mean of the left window 9.39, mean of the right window 9.19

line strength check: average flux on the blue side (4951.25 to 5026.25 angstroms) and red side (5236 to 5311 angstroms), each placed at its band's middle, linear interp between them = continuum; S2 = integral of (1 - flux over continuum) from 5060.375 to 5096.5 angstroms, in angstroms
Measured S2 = 0.72 angstroms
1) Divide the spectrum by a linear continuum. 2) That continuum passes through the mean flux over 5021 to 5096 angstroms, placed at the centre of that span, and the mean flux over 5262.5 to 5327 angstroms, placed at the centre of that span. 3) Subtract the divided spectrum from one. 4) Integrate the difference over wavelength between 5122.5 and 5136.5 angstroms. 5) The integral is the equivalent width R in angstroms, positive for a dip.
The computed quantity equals 0.9 angstroms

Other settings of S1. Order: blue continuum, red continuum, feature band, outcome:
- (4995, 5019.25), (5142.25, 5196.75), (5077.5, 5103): -0.14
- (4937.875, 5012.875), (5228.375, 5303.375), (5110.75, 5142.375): 0.06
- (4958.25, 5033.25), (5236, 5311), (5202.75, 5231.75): 0.11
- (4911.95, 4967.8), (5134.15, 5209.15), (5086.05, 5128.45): -0.11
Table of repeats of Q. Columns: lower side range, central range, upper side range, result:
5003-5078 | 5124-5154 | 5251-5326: 2.5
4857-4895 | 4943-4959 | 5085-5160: -1.8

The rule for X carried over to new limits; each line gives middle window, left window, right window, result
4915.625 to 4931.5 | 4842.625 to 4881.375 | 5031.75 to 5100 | -0.01 mag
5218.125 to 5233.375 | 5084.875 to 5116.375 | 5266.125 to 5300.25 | 0.07 mag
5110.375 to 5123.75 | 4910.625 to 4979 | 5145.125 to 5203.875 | -0.10 mag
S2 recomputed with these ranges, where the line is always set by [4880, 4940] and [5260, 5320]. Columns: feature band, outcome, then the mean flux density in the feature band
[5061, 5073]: 0.7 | 9.11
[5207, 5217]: 1.5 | 8.52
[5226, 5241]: 1.2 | 9.26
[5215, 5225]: 1.0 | 9.1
